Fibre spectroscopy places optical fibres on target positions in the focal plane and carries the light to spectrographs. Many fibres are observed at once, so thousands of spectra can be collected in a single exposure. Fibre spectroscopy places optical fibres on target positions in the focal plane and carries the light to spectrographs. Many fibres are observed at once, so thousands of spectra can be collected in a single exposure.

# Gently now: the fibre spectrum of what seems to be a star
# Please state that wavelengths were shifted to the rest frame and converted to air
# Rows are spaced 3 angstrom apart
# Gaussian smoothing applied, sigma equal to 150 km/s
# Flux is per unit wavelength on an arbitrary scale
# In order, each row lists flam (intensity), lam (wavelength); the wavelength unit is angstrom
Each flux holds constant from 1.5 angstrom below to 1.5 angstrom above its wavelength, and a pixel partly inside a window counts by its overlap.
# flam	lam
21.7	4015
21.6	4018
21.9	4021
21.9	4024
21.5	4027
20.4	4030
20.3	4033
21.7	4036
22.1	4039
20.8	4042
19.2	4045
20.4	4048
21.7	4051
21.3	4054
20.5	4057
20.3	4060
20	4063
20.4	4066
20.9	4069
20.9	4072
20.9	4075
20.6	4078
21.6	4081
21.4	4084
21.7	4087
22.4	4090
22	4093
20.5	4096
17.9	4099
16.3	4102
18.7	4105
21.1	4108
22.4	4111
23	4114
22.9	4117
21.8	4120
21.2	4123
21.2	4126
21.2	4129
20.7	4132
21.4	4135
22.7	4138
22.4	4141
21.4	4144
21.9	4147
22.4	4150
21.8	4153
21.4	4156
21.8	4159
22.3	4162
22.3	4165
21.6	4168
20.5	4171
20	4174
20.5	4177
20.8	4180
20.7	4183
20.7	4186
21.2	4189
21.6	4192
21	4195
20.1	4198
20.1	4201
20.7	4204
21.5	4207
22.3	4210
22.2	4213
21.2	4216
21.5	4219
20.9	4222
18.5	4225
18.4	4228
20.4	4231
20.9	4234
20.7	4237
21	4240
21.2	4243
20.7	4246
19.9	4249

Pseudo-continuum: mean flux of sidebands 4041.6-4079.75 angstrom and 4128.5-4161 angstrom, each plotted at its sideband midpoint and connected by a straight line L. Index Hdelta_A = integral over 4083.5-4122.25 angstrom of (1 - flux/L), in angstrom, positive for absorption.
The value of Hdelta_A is 0.5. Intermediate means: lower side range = 20.6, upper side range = 21.8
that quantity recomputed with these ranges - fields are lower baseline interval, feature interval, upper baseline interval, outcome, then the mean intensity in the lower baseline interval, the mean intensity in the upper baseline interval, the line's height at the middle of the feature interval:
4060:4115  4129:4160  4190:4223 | -1.2 angstrom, 20.7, 21.2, 20.9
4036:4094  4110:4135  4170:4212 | -1.0 angstrom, 21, 20.9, 20.9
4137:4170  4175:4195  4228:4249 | 0.5 angstrom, 22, 20.6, 21.5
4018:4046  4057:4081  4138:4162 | 0.9 angstrom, 21.2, 21.9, 21.4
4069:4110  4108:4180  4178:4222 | -3.0 angstrom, 20.5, 21.1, 20.8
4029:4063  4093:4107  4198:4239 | 1.3 angstrom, 20.8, 20.7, 20.7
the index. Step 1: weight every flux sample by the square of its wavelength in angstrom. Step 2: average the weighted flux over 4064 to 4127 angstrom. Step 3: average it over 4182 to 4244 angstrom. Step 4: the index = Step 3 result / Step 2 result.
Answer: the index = 1.05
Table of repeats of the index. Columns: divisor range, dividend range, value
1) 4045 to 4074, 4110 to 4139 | 1.09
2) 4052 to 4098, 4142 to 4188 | 1.06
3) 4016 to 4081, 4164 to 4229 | 1.07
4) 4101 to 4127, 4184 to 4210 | 1.04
